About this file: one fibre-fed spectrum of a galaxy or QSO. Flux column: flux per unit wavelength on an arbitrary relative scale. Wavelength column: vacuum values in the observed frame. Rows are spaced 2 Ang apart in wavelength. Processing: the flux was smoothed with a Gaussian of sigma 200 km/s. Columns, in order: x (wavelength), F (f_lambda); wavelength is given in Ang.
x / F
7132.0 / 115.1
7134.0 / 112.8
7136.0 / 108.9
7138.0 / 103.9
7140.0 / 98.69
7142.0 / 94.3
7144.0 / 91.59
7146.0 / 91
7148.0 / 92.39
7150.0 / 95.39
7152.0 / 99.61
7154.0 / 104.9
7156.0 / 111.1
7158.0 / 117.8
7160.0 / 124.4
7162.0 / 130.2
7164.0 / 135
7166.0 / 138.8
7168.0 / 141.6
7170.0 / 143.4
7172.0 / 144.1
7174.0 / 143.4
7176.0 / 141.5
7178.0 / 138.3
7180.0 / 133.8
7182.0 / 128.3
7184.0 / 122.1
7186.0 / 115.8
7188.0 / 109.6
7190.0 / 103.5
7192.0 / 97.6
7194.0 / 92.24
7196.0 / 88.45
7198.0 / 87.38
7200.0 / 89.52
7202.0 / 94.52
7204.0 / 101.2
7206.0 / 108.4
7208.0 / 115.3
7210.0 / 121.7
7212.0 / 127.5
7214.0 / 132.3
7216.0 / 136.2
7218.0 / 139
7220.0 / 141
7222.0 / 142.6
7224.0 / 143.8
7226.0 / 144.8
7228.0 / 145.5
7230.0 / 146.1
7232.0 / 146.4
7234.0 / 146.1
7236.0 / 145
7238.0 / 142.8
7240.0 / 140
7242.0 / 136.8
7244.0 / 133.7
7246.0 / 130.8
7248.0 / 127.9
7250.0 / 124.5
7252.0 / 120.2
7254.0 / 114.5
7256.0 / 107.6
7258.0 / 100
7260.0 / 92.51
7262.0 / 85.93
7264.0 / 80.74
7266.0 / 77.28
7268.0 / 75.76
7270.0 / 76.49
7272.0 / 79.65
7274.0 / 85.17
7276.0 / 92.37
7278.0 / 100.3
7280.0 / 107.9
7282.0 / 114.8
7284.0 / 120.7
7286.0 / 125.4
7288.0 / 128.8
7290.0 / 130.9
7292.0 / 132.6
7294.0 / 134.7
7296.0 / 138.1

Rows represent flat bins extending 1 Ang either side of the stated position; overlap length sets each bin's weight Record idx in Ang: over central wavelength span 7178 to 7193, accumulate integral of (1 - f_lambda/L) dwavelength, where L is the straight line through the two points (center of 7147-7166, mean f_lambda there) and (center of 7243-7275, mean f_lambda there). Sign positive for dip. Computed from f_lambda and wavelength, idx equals -1.0 Ang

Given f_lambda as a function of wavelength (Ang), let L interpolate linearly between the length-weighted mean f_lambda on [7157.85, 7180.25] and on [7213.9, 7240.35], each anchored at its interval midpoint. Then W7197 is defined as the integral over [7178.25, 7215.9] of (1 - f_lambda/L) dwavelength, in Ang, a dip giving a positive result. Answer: 7.8 Ang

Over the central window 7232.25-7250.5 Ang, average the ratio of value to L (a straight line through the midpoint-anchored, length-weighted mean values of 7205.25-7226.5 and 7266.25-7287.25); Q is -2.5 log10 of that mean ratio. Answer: -0.17 mag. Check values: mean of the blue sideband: 132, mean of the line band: 137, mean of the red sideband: 97.5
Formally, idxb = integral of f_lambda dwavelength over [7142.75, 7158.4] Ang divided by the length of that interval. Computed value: 99.7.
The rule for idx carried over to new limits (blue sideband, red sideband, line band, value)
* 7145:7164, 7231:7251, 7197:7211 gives 2.54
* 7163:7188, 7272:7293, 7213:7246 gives -4.77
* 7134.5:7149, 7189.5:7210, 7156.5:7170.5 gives -4.80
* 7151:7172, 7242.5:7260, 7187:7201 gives 3.15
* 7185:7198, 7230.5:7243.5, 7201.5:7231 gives -1.49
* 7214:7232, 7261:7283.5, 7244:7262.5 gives -0.54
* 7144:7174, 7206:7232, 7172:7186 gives -1.05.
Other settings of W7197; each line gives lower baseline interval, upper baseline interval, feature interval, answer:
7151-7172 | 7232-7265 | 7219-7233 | -2.50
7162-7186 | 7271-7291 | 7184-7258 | 0.21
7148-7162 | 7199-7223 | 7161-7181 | -4.71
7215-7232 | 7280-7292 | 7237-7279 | 8.46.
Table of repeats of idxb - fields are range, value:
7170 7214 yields 116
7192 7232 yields 121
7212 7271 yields 123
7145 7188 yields 123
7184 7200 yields 100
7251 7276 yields 91.4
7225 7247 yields 142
